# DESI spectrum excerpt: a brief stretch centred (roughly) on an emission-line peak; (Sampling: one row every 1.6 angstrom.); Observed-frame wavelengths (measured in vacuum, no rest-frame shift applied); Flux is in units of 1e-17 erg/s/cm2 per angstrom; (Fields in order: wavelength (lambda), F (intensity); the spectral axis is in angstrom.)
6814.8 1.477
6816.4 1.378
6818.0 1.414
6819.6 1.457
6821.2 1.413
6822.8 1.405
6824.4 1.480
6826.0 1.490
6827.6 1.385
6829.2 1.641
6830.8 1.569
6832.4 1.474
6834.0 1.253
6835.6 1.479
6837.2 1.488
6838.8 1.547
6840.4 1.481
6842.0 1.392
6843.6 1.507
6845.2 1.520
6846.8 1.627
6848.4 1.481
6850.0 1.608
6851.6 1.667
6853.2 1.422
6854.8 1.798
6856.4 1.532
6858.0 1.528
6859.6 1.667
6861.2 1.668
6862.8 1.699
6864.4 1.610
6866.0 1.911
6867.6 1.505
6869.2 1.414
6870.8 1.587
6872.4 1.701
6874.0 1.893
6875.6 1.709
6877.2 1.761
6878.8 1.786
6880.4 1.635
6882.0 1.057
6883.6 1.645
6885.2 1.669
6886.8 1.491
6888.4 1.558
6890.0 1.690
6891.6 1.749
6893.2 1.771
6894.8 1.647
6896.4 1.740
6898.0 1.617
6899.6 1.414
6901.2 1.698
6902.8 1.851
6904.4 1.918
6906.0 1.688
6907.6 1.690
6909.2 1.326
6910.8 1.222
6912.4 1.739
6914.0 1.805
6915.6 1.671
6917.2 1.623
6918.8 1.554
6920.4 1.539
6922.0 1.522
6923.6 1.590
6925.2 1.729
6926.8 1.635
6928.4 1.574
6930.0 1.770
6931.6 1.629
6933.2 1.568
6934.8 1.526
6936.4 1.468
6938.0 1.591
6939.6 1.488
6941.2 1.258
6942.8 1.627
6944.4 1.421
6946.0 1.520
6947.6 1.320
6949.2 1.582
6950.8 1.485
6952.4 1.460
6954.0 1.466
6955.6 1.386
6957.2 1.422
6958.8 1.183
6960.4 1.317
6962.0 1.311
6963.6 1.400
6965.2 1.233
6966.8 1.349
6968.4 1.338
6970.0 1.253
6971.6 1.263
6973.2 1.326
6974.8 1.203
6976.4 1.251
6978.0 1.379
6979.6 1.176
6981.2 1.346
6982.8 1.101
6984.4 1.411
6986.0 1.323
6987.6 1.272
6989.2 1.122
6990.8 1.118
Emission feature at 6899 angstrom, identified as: C III] 1909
